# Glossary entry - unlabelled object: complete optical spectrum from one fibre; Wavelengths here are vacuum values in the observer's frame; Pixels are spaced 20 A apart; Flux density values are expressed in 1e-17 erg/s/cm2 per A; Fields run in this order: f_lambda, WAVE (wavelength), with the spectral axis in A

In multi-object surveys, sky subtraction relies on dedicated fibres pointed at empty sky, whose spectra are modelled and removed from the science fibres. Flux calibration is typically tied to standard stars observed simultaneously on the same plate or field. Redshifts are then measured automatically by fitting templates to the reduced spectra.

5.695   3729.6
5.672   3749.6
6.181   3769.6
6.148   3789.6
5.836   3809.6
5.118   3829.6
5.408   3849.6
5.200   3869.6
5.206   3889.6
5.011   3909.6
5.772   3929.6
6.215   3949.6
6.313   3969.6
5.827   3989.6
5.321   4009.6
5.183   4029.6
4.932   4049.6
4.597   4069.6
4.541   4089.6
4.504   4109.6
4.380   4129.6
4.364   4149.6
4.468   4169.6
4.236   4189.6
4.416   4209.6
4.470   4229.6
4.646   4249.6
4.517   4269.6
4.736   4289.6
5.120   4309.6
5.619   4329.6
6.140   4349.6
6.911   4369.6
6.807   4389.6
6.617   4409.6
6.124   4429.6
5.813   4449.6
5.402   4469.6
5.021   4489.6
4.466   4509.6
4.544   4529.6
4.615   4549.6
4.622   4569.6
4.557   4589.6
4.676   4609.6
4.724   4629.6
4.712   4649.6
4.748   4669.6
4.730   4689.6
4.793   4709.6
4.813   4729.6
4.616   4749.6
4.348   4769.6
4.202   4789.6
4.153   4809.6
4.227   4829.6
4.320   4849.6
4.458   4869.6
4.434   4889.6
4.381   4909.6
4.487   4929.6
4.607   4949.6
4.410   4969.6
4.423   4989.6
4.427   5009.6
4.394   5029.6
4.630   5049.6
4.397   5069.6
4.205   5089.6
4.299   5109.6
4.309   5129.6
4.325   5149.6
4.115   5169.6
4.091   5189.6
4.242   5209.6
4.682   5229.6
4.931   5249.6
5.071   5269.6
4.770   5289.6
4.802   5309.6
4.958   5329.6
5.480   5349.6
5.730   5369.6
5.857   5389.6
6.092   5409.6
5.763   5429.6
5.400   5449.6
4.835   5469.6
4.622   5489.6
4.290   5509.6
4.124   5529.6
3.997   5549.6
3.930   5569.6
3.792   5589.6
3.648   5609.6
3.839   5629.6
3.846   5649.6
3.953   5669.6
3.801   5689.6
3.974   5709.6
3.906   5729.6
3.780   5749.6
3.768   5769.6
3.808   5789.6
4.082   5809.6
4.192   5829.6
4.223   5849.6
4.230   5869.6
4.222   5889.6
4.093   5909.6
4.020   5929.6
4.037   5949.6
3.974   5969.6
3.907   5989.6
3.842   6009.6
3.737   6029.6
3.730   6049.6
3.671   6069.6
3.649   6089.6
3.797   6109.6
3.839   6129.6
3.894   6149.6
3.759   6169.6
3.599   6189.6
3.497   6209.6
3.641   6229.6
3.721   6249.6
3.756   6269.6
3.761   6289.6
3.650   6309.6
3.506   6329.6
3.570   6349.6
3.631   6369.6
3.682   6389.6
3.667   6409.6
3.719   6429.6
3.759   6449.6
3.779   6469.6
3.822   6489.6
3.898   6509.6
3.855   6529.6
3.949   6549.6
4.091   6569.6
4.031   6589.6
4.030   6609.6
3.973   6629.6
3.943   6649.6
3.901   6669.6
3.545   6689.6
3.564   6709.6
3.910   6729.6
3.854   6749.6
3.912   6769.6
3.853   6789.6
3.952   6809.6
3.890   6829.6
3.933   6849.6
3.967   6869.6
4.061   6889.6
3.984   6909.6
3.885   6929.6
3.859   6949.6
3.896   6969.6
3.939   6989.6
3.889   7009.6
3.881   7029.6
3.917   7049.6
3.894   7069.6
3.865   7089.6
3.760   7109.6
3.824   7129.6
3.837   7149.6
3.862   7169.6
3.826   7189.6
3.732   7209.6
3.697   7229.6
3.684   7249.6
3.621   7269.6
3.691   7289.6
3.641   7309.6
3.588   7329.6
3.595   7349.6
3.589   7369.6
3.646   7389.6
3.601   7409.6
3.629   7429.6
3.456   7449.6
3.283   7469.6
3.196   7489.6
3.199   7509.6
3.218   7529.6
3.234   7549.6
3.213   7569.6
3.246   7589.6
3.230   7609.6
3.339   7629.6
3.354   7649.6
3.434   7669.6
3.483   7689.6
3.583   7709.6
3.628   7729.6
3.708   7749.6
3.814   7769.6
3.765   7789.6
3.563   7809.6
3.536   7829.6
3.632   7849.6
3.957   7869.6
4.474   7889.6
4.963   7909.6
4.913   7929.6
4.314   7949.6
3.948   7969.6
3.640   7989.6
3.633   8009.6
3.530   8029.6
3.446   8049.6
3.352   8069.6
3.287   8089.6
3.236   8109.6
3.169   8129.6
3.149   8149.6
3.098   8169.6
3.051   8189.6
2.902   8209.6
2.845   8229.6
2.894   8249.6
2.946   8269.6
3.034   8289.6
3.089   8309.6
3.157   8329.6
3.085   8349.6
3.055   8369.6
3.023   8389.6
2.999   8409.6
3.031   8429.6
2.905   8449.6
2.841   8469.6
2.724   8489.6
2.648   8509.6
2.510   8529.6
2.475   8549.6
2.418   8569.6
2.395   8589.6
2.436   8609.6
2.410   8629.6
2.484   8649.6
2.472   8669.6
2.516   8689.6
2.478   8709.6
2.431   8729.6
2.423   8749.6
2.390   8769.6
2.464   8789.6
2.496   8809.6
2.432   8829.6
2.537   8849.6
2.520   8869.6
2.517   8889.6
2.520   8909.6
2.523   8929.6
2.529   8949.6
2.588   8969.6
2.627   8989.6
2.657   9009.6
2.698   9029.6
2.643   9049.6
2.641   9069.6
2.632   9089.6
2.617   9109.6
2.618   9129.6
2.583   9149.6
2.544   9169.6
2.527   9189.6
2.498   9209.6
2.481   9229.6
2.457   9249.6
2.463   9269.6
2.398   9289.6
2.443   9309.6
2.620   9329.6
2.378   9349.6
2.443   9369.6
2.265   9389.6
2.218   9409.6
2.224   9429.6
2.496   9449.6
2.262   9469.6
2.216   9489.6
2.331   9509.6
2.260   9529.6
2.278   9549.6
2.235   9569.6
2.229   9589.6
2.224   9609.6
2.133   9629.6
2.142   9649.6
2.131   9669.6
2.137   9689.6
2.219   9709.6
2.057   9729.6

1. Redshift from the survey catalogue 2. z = 1.83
